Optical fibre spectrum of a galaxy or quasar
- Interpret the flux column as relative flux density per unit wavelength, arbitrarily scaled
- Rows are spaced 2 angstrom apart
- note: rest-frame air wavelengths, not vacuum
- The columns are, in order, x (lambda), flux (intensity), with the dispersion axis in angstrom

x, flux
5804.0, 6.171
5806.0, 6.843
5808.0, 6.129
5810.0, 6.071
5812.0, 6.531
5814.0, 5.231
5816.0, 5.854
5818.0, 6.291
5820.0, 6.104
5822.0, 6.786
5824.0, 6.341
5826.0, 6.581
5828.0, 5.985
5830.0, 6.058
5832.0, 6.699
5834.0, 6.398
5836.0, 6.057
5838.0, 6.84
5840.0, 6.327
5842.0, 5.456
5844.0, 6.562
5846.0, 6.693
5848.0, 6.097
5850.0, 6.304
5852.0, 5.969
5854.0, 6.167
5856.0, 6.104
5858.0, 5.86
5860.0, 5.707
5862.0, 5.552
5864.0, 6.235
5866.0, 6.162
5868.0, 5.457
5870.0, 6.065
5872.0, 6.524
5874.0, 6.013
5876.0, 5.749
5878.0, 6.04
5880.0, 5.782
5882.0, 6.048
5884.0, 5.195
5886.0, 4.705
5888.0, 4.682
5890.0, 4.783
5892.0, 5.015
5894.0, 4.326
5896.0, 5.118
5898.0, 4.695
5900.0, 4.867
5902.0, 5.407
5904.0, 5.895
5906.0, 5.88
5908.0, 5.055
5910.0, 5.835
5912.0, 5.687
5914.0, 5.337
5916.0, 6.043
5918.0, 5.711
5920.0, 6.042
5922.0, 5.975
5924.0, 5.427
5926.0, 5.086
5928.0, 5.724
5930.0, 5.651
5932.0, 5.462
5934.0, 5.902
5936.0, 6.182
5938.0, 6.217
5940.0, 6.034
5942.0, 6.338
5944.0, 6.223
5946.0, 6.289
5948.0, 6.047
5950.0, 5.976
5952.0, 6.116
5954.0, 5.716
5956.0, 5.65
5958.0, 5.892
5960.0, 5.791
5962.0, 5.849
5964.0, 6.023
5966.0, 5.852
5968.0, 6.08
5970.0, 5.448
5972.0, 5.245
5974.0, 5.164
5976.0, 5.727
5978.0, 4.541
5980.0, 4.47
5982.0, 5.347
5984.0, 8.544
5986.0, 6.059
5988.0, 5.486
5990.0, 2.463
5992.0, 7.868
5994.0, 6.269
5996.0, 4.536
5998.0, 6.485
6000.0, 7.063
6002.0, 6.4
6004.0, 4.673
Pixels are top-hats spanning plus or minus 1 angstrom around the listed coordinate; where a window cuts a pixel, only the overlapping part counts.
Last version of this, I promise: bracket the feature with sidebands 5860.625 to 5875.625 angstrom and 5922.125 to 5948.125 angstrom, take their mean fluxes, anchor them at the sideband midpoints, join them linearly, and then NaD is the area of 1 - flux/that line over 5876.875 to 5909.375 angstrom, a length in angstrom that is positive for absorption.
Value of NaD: 3.9 angstrom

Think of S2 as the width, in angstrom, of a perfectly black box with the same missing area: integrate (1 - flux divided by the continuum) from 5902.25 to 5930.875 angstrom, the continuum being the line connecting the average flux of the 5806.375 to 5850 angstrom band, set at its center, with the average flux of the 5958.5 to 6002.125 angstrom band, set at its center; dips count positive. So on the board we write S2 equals 1.4 angstrom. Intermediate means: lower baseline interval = 6.25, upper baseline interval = 5.75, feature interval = 5.66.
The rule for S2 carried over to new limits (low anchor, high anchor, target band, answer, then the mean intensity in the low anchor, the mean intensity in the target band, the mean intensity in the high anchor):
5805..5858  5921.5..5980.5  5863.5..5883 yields 0.2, 6.24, 6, 5.75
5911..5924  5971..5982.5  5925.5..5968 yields -3.9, 5.77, 5.92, 5.07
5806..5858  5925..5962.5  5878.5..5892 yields 1.9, 6.23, 5.22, 5.9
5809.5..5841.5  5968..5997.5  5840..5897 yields 3.1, 6.25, 5.74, 5.55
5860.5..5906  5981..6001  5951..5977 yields 0.6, 5.48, 5.73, 6.01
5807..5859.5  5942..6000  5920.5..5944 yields 0.3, 6.21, 5.84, 5.79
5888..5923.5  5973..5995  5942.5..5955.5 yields -1.3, 5.37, 6.06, 5.63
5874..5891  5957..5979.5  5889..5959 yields -1.9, 5.41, 5.65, 5.58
